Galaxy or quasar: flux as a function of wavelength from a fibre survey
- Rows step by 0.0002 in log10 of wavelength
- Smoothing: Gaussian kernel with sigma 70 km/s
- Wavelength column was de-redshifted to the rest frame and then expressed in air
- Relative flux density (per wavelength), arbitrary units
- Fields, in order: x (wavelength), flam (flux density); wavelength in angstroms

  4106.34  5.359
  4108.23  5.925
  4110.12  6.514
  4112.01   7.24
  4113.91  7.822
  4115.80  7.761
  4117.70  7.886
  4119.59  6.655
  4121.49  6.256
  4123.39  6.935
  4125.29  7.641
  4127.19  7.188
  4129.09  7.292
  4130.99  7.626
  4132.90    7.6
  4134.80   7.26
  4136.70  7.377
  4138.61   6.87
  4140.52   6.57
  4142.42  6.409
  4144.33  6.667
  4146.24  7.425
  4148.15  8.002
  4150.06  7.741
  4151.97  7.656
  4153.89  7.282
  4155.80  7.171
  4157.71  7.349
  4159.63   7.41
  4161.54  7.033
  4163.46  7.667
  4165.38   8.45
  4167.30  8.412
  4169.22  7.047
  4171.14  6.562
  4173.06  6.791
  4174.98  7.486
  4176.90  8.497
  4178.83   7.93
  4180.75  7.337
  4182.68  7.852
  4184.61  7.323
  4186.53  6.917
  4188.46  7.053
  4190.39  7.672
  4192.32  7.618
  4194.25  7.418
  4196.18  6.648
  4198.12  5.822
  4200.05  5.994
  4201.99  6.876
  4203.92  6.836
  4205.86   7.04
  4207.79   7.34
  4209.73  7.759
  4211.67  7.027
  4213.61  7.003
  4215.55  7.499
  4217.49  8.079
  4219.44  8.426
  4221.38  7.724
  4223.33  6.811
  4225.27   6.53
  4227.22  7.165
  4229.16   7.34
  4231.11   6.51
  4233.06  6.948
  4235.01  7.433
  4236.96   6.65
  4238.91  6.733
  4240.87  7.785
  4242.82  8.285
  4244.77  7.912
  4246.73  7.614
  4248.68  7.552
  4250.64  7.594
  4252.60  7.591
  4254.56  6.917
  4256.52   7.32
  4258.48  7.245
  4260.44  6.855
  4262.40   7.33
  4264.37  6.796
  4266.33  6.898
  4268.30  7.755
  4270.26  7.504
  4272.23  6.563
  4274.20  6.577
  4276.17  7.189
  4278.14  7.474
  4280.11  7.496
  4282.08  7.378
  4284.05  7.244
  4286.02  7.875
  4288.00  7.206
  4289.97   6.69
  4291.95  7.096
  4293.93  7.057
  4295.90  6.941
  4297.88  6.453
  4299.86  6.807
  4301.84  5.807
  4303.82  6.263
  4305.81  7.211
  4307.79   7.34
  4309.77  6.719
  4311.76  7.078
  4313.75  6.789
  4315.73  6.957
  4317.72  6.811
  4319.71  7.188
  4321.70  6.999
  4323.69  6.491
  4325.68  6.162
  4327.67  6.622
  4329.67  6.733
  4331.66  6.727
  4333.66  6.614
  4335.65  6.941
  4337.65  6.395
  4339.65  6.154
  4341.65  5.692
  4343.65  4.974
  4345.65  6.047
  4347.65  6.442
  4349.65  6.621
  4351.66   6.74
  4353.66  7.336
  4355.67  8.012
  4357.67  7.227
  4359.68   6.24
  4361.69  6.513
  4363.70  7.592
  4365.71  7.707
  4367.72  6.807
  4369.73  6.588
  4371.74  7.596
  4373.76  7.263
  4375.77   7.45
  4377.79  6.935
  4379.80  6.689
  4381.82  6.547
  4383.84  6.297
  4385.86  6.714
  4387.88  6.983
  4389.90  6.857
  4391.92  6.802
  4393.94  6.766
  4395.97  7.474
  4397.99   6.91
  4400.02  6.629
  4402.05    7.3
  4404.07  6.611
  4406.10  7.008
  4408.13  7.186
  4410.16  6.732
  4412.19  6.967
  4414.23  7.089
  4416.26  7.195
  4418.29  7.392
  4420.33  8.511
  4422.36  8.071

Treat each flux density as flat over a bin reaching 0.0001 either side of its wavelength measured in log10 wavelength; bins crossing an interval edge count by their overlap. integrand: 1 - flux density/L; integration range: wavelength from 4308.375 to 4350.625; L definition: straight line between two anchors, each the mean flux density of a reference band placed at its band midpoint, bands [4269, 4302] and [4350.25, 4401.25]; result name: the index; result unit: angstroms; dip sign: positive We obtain 2.92 angstroms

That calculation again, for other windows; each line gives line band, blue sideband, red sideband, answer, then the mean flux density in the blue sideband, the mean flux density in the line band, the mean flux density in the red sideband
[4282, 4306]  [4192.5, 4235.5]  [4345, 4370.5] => 0.4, 7.11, 6.9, 6.93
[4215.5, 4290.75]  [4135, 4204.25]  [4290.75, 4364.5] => -3.6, 7.26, 7.29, 6.69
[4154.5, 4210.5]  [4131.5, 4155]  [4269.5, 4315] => -0.8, 7.24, 7.29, 6.99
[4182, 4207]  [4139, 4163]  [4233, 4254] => 1.2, 7.23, 7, 7.47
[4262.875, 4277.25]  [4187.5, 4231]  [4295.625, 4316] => -0.3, 7.15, 7.05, 6.75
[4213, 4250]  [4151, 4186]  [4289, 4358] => -1.0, 7.51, 7.37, 6.68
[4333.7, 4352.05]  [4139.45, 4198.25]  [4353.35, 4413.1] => 2.2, 7.35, 6.23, 6.99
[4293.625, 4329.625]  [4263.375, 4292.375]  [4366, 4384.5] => 1.8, 7.18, 6.75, 6.95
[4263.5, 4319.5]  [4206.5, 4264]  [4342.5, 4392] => 1.0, 7.34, 7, 6.84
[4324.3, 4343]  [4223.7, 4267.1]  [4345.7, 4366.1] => 1.6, 7.22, 6.42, 6.98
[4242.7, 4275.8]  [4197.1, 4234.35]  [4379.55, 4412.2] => -1.2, 7.09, 7.28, 6.85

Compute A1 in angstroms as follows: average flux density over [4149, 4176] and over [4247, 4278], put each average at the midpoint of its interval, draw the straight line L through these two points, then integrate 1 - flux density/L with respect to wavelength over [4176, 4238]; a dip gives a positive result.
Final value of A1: 0.9 angstroms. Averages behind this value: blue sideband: 7.44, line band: 7.22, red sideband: 7.2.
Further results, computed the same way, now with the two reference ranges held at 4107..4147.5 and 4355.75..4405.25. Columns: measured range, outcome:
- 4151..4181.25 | -1.9 angstroms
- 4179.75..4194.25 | -0.7 angstroms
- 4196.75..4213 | 0.5 angstroms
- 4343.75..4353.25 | 0.8 angstroms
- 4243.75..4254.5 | -0.9 angstroms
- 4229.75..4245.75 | -0.6 angstroms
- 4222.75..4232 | 0.2 angstroms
